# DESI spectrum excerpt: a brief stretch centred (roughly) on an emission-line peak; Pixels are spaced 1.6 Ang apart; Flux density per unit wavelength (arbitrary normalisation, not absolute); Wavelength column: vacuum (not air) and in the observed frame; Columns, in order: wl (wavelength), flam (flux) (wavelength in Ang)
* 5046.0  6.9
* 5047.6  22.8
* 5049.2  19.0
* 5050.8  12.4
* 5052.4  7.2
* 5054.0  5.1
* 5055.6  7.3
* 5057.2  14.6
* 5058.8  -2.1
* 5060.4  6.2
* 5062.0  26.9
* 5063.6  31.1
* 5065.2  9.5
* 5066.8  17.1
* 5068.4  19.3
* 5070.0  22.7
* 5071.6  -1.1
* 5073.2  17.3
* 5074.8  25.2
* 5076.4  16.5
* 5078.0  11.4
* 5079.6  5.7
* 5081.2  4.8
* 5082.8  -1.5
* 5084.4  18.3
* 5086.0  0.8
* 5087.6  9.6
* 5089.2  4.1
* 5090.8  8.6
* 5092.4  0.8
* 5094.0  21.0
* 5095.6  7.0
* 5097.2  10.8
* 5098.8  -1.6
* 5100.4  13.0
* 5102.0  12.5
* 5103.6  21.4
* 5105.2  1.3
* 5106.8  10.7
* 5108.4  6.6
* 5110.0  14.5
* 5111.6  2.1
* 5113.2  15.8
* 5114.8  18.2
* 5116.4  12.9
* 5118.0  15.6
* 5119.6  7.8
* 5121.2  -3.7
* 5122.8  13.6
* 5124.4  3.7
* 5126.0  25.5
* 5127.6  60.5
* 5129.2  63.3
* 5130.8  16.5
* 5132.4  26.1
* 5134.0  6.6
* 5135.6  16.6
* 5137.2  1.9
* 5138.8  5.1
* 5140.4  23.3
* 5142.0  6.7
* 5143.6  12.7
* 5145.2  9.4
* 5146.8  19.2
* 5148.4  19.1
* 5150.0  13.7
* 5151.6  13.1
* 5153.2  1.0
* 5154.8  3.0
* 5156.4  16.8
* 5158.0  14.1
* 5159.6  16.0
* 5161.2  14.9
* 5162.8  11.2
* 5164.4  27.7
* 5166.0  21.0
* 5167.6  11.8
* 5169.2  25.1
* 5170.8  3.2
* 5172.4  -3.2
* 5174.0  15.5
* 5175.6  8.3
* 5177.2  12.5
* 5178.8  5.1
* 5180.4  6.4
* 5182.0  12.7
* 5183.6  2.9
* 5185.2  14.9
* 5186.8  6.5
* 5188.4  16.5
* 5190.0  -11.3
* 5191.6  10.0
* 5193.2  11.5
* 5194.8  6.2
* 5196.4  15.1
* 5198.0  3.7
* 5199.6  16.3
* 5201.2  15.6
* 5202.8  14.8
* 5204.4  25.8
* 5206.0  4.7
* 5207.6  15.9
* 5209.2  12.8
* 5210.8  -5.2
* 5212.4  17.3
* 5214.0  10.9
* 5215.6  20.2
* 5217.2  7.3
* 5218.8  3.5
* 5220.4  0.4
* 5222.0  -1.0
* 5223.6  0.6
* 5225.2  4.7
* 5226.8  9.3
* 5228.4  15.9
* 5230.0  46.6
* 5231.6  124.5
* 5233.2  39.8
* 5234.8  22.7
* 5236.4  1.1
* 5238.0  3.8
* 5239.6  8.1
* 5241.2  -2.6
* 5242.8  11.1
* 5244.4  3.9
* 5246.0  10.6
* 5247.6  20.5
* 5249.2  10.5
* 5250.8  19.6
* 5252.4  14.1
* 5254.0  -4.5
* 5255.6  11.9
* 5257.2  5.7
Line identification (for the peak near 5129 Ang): H-beta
